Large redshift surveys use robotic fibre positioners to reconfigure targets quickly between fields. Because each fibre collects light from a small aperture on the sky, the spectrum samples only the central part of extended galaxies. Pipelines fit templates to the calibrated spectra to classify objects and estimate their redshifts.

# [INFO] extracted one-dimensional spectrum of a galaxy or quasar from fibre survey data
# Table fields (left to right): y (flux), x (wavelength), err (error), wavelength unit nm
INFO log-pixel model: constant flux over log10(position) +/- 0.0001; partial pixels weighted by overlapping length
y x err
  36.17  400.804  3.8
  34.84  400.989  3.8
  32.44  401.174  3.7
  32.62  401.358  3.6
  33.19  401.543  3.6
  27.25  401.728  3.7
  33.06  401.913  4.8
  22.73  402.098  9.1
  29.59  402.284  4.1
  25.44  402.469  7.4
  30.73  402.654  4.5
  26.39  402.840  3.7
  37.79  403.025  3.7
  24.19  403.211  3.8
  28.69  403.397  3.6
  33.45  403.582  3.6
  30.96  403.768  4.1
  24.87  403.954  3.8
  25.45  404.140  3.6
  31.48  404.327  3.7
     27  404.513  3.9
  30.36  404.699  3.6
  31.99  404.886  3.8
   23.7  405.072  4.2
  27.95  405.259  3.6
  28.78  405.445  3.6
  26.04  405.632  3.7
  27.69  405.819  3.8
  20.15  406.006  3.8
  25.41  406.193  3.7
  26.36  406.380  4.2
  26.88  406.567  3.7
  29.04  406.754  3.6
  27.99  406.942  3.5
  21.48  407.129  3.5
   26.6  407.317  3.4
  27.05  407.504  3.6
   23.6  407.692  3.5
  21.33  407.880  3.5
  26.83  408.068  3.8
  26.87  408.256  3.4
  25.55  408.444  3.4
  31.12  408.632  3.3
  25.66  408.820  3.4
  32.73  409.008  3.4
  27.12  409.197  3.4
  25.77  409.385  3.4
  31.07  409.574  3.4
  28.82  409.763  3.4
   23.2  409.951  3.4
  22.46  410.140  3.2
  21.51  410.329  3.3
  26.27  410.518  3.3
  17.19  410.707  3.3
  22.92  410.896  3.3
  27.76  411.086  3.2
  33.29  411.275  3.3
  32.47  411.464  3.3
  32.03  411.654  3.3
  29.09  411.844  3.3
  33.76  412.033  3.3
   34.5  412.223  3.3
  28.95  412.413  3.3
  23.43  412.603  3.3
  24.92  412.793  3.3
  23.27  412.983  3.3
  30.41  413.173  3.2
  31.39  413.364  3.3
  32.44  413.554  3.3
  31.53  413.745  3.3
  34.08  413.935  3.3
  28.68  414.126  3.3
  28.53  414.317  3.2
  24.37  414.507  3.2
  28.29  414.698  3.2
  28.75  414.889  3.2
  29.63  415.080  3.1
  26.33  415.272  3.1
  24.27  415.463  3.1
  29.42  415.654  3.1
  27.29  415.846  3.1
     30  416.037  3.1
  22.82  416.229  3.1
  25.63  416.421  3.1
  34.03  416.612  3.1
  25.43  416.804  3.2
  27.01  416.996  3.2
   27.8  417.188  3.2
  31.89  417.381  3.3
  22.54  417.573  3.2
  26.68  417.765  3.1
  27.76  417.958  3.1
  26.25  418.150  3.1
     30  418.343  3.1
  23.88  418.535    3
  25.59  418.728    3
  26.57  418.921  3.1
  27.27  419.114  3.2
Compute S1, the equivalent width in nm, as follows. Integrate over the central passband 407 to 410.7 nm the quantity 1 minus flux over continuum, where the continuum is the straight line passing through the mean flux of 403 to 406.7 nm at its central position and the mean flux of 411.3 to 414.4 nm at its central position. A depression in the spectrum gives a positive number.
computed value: 0.390 nm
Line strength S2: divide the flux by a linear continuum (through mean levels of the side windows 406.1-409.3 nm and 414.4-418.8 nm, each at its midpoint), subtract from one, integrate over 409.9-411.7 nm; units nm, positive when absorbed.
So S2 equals 0.07 nm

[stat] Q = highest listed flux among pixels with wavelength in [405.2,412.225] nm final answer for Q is 34.5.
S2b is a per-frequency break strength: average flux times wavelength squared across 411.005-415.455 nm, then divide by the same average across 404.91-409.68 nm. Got 1.1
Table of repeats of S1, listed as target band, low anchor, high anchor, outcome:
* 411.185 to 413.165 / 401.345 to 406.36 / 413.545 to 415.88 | -0.07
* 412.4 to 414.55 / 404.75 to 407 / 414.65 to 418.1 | -0.10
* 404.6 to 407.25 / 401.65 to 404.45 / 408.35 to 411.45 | 0.11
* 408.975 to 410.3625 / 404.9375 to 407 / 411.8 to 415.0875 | 0.06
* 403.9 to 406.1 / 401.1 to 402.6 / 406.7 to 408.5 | 0.02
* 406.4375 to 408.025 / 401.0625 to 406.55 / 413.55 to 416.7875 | 0.16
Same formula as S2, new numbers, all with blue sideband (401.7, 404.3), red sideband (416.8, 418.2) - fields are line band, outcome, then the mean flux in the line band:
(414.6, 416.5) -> 0.00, 27.2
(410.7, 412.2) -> -0.10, 29.5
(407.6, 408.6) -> 0.10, 25.2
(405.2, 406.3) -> 0.10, 26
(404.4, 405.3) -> 0.01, 28.3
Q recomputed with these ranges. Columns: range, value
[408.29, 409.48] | 32.73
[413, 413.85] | 32.44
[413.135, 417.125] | 34.08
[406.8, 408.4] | 27.99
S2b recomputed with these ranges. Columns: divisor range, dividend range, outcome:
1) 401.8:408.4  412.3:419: 1.07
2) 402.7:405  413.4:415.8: 1.04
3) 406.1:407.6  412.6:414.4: 1.14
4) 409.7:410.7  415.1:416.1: 1.19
